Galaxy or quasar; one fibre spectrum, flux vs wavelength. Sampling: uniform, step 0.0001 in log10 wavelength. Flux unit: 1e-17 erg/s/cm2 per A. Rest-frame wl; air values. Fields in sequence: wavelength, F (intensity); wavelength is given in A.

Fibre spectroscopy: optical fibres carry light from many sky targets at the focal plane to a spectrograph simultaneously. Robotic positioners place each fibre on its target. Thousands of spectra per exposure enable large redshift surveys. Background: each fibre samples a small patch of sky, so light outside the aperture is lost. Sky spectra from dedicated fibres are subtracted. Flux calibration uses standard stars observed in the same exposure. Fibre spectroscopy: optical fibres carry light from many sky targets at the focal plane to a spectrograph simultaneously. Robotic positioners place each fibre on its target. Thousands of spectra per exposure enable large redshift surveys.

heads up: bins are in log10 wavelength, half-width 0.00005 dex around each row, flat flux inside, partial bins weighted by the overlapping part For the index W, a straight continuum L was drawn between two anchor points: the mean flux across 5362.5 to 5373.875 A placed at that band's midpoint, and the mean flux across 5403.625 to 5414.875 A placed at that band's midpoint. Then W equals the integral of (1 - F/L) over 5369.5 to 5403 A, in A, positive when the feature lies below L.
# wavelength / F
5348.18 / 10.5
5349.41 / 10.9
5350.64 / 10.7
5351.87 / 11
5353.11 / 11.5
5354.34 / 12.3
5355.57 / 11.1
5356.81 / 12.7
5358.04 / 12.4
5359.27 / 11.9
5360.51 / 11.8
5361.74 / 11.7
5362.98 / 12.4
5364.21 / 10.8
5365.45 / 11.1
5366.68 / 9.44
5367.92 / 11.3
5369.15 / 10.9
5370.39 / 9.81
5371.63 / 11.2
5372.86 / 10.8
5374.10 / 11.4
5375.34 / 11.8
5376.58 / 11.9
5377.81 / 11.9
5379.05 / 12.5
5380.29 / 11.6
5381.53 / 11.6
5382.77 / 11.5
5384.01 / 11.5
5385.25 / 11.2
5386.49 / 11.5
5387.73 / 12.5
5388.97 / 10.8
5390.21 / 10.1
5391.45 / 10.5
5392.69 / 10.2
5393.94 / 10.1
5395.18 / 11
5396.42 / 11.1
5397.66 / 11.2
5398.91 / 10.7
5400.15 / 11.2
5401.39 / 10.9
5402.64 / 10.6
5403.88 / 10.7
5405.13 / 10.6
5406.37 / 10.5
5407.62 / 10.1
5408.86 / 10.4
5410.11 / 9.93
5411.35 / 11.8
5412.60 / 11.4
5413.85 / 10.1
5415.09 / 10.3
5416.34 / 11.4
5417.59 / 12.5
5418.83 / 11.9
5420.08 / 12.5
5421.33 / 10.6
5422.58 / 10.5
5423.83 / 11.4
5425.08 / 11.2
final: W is -1.3 A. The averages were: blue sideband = 10.9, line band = 11.2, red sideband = 10.6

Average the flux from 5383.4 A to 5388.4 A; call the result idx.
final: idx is 11.7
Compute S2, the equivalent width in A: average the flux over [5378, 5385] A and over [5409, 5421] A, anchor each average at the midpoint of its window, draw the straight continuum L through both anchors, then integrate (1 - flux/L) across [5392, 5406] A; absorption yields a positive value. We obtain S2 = 0.89 A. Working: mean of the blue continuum 11.7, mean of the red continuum 11.3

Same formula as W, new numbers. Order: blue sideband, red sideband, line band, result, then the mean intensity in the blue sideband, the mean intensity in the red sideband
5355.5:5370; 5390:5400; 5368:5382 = -0.3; 11.4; 10.7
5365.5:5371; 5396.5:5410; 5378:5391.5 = -1.1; 10.4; 10.7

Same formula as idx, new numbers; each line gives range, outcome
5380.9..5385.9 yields 11.4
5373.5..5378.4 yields 11.8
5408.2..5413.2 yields 10.9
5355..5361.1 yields 12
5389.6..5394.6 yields 10.2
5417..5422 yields 11.9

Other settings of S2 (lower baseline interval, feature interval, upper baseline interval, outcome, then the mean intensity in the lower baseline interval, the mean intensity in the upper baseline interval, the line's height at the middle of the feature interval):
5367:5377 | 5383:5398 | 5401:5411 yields -0.3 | 11.1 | 10.5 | 10.8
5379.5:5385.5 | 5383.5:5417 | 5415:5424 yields 1.9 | 11.5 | 11.4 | 11.5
